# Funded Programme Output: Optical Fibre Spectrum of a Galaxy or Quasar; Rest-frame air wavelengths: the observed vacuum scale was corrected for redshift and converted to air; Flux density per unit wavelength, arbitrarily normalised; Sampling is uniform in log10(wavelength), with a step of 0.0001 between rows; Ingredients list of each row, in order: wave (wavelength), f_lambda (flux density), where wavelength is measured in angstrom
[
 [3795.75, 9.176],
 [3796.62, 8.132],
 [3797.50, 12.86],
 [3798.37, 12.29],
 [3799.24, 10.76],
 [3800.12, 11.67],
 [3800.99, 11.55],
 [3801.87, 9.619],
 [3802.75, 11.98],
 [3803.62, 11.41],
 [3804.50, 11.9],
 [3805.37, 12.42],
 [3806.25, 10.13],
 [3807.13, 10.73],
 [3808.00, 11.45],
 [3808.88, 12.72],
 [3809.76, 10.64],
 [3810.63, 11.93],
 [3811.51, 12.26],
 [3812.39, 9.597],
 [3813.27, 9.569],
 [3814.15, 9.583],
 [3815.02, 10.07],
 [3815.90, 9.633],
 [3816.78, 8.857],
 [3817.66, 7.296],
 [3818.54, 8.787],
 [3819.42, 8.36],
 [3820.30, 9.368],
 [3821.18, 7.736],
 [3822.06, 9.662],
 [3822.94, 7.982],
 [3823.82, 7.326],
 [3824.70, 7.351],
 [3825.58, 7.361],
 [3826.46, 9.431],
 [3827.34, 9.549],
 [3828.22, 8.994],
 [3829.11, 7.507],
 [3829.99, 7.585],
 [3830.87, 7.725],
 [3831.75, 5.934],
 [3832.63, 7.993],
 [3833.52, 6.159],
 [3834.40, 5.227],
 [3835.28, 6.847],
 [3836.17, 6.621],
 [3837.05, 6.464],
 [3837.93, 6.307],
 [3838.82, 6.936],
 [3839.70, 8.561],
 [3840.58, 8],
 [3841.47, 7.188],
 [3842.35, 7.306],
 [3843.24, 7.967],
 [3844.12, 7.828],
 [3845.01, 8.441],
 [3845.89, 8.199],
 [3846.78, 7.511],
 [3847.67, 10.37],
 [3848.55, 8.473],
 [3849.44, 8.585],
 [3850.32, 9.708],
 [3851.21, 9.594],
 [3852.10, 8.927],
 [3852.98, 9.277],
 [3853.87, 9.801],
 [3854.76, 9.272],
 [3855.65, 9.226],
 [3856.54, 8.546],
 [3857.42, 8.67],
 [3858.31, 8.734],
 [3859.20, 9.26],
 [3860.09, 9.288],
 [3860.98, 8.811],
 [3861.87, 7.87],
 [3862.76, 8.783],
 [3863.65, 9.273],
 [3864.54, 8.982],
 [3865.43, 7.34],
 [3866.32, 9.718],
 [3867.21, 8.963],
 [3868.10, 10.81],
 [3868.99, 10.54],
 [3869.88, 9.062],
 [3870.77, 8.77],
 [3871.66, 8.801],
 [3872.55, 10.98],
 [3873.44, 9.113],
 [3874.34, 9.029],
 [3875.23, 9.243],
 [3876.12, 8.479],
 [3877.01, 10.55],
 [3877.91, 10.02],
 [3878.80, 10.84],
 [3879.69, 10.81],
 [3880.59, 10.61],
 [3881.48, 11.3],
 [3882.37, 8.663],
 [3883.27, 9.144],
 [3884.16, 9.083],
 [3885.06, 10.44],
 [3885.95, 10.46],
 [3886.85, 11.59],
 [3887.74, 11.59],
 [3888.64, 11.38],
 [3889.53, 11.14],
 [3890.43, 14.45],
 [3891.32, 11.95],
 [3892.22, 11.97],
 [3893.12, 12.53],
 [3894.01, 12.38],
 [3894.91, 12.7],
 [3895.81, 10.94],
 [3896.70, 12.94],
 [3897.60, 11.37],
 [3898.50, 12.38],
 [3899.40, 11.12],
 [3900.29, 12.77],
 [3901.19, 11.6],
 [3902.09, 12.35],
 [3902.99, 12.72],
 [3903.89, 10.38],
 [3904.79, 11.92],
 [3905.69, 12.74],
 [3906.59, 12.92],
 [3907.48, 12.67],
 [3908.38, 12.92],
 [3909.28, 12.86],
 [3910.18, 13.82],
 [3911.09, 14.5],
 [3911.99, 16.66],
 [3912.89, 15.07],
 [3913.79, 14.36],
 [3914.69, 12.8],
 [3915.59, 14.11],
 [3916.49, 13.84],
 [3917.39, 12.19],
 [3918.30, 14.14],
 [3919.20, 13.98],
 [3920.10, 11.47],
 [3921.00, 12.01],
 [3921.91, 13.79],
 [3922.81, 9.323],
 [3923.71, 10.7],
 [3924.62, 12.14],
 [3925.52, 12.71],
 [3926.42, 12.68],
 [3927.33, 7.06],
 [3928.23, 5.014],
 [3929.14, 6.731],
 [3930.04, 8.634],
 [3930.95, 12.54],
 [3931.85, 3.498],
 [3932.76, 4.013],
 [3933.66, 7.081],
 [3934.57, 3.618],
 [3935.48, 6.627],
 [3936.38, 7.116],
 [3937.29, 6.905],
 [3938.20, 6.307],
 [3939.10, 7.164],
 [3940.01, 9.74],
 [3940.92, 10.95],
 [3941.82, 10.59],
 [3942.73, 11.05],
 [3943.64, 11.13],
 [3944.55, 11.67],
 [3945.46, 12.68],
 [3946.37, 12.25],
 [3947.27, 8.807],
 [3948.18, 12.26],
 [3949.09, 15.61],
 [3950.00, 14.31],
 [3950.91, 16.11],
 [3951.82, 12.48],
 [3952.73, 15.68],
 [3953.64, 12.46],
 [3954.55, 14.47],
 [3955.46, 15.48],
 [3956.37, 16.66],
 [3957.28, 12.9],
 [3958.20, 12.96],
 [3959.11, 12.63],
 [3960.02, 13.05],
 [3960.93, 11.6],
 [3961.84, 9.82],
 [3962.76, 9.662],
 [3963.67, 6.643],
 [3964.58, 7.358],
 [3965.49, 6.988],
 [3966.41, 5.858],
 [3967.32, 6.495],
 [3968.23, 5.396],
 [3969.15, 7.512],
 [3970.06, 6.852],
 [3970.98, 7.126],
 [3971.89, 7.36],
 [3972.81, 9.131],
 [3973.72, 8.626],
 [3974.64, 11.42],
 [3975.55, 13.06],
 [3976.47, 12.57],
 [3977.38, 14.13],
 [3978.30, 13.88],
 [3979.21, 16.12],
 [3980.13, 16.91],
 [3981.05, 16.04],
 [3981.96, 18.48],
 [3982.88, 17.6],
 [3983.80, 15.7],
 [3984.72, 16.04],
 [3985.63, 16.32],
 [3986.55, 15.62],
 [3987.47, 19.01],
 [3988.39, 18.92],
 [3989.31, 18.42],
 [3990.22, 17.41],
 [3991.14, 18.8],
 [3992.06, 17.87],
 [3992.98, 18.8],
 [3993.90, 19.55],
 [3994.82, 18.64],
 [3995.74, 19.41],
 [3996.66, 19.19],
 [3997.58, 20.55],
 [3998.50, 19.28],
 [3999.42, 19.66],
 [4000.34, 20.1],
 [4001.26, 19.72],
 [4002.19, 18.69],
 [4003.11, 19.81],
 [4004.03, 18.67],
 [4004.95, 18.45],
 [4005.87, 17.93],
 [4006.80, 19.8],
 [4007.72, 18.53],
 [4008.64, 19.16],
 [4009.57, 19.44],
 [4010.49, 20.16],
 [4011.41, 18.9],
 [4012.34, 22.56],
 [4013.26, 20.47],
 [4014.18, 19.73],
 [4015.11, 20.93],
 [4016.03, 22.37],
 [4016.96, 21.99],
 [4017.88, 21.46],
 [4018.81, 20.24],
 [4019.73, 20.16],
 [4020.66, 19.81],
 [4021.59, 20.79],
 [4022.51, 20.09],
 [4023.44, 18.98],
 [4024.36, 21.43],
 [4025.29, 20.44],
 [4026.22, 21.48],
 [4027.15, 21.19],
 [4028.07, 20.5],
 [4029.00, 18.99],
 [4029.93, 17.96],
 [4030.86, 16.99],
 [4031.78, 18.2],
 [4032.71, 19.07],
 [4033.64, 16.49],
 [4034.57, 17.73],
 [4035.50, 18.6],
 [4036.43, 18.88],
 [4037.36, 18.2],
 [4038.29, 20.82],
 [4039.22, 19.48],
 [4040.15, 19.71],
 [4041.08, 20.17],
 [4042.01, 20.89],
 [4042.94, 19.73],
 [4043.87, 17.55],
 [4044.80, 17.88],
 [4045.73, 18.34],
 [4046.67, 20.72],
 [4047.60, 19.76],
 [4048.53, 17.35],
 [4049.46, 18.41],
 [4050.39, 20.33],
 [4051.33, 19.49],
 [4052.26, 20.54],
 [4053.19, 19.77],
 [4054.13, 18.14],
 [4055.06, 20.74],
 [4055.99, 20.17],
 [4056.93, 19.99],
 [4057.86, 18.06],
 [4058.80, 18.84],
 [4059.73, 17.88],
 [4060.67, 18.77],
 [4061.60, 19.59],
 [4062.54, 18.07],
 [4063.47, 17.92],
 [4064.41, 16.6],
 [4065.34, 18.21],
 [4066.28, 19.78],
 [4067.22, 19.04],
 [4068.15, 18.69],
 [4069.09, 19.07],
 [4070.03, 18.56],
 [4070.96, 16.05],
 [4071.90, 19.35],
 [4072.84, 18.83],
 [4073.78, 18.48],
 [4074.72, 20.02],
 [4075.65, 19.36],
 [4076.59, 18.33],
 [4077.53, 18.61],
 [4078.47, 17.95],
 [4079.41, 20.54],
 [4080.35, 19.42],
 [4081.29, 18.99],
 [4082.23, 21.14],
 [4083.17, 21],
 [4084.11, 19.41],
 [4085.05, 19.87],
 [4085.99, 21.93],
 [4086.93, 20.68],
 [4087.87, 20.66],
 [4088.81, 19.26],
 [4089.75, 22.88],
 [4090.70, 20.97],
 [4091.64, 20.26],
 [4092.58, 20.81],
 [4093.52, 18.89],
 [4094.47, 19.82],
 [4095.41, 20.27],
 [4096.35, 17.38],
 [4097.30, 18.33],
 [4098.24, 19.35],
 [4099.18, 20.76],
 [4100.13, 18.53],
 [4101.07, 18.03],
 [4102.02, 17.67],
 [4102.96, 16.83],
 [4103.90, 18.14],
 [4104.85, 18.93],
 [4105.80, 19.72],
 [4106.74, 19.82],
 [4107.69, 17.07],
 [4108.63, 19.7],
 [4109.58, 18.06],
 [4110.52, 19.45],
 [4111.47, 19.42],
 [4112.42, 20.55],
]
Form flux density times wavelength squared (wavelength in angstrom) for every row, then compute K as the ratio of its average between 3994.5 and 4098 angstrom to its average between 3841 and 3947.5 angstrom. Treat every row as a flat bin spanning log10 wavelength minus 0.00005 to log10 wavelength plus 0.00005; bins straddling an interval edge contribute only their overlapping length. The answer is 2.0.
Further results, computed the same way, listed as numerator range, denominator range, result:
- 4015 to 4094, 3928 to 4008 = 1.55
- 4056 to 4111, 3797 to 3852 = 2.41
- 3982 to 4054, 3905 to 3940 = 1.89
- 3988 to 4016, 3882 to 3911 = 1.72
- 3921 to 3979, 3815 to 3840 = 1.40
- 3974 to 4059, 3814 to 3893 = 2.27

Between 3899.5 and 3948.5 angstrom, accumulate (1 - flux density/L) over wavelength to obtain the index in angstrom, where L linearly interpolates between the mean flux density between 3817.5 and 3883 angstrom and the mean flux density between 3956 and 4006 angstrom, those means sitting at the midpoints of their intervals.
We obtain 3.7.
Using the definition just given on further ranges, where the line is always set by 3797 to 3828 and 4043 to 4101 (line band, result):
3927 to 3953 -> 9.10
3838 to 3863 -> 6.27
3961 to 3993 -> 6.61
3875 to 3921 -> 3.92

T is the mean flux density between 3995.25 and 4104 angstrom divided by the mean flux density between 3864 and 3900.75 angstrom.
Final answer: 1.83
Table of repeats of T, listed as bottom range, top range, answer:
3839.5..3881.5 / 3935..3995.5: 1.38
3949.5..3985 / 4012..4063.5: 1.63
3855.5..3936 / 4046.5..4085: 1.78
